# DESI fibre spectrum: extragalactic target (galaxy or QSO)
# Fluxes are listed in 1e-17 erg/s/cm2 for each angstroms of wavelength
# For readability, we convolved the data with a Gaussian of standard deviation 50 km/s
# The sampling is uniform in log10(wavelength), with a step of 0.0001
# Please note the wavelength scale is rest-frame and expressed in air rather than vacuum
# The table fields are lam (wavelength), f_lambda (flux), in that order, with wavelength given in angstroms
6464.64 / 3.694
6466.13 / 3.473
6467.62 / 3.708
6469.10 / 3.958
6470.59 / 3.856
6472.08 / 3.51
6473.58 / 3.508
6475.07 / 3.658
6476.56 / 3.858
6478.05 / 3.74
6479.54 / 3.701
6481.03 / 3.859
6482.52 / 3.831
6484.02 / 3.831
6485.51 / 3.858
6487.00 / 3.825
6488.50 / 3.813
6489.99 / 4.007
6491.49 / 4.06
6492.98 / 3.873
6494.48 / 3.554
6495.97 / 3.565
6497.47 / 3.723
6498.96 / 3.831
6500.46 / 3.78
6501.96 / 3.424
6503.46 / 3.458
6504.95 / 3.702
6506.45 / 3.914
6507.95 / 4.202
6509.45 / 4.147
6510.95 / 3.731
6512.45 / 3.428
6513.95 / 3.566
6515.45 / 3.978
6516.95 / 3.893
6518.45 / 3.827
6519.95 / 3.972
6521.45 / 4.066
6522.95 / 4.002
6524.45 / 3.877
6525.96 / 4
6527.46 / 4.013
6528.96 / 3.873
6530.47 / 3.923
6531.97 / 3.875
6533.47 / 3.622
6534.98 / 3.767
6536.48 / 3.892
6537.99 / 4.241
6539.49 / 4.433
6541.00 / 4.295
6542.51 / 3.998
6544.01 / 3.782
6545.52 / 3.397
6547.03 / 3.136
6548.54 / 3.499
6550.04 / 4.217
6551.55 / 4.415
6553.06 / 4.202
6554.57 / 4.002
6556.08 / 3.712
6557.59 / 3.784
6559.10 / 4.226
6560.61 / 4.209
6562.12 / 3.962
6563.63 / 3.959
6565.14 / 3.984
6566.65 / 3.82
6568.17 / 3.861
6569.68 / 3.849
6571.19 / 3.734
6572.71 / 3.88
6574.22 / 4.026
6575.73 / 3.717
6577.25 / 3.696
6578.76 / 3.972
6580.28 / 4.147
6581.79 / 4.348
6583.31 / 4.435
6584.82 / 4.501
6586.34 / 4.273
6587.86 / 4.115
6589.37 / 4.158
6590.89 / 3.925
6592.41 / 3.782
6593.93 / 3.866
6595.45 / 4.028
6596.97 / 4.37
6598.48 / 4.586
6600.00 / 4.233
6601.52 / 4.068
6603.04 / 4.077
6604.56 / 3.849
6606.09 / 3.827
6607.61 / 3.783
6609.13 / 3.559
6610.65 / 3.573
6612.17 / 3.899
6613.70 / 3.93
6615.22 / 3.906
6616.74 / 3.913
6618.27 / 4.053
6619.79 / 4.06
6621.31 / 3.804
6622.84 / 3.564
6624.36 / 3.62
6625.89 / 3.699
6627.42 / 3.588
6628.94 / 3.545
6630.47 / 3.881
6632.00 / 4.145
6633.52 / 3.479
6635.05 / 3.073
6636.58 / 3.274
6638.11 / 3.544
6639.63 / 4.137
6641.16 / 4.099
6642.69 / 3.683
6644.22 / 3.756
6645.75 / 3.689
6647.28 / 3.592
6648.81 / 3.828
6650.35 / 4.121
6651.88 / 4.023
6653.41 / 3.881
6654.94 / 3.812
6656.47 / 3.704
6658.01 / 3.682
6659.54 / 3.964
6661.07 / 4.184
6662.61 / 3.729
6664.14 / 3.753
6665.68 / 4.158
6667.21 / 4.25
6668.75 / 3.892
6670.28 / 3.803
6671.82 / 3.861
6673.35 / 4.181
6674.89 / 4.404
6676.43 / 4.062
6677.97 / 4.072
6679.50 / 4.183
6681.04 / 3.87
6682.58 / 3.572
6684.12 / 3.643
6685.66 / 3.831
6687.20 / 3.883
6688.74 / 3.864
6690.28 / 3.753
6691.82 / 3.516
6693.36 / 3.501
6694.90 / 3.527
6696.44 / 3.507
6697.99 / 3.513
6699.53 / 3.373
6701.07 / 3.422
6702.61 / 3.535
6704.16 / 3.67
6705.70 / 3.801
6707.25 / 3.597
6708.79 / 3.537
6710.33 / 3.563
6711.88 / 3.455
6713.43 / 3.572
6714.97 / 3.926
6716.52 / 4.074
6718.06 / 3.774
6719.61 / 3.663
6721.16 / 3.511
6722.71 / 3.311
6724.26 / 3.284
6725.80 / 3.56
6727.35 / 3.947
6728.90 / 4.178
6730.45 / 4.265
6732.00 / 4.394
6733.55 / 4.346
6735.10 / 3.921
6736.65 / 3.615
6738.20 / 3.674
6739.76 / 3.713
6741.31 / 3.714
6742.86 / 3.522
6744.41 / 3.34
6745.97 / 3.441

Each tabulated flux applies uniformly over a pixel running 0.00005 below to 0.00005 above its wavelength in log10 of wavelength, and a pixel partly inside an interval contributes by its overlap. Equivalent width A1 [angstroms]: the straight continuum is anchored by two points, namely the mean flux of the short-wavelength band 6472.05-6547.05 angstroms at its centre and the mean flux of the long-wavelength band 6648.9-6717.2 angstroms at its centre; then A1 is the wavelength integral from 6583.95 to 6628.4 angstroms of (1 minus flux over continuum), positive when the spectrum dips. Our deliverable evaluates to -1.61 angstroms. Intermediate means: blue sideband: 3.83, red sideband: 3.8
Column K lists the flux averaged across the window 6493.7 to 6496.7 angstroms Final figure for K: 3.56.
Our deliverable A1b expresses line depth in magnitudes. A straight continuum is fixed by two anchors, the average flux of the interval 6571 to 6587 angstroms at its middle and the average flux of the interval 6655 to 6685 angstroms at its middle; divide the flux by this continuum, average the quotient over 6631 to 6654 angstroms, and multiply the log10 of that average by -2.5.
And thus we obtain 0.06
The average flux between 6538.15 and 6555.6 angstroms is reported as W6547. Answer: 3.95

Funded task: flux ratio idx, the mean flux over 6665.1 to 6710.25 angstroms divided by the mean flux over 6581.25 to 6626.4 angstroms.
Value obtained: 0.95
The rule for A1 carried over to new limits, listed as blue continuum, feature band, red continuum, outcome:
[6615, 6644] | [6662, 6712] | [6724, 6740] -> 0.9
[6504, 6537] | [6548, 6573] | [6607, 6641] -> -0.9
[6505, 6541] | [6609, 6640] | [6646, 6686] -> 1.6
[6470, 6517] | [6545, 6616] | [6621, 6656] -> -4.2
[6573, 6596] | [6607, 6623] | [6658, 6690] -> 0.8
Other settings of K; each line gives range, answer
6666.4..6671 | 3.99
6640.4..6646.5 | 3.81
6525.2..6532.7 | 3.93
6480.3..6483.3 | 3.84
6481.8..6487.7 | 3.84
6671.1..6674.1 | 4.03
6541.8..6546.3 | 3.72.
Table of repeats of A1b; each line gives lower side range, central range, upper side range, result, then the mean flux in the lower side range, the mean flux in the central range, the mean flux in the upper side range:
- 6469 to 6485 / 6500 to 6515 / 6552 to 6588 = 0.03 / 3.75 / 3.74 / 4.02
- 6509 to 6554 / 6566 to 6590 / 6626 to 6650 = -0.06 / 3.9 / 4.03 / 3.69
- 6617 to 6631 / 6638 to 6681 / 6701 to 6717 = -0.06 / 3.76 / 3.94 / 3.65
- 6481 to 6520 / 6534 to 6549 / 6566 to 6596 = 0.02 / 3.8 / 3.85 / 4.01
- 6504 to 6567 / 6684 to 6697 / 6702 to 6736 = 0.03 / 3.92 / 3.67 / 3.77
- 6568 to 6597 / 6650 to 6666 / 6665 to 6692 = 0.02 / 4.03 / 3.9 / 3.94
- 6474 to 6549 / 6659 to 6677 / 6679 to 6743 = -0.08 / 3.83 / 4.02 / 3.72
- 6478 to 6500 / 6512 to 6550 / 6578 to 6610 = 0.02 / 3.81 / 3.87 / 4.09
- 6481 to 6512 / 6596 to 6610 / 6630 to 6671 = -0.06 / 3.8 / 4.04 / 3.82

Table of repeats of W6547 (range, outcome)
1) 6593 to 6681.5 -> 3.88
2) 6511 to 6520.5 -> 3.77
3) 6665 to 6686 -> 3.99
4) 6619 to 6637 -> 3.65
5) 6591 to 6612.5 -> 3.96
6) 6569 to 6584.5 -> 4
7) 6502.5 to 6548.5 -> 3.86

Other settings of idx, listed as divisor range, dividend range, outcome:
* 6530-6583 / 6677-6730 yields 0.94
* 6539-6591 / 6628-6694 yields 0.96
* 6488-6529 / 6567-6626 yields 1.04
